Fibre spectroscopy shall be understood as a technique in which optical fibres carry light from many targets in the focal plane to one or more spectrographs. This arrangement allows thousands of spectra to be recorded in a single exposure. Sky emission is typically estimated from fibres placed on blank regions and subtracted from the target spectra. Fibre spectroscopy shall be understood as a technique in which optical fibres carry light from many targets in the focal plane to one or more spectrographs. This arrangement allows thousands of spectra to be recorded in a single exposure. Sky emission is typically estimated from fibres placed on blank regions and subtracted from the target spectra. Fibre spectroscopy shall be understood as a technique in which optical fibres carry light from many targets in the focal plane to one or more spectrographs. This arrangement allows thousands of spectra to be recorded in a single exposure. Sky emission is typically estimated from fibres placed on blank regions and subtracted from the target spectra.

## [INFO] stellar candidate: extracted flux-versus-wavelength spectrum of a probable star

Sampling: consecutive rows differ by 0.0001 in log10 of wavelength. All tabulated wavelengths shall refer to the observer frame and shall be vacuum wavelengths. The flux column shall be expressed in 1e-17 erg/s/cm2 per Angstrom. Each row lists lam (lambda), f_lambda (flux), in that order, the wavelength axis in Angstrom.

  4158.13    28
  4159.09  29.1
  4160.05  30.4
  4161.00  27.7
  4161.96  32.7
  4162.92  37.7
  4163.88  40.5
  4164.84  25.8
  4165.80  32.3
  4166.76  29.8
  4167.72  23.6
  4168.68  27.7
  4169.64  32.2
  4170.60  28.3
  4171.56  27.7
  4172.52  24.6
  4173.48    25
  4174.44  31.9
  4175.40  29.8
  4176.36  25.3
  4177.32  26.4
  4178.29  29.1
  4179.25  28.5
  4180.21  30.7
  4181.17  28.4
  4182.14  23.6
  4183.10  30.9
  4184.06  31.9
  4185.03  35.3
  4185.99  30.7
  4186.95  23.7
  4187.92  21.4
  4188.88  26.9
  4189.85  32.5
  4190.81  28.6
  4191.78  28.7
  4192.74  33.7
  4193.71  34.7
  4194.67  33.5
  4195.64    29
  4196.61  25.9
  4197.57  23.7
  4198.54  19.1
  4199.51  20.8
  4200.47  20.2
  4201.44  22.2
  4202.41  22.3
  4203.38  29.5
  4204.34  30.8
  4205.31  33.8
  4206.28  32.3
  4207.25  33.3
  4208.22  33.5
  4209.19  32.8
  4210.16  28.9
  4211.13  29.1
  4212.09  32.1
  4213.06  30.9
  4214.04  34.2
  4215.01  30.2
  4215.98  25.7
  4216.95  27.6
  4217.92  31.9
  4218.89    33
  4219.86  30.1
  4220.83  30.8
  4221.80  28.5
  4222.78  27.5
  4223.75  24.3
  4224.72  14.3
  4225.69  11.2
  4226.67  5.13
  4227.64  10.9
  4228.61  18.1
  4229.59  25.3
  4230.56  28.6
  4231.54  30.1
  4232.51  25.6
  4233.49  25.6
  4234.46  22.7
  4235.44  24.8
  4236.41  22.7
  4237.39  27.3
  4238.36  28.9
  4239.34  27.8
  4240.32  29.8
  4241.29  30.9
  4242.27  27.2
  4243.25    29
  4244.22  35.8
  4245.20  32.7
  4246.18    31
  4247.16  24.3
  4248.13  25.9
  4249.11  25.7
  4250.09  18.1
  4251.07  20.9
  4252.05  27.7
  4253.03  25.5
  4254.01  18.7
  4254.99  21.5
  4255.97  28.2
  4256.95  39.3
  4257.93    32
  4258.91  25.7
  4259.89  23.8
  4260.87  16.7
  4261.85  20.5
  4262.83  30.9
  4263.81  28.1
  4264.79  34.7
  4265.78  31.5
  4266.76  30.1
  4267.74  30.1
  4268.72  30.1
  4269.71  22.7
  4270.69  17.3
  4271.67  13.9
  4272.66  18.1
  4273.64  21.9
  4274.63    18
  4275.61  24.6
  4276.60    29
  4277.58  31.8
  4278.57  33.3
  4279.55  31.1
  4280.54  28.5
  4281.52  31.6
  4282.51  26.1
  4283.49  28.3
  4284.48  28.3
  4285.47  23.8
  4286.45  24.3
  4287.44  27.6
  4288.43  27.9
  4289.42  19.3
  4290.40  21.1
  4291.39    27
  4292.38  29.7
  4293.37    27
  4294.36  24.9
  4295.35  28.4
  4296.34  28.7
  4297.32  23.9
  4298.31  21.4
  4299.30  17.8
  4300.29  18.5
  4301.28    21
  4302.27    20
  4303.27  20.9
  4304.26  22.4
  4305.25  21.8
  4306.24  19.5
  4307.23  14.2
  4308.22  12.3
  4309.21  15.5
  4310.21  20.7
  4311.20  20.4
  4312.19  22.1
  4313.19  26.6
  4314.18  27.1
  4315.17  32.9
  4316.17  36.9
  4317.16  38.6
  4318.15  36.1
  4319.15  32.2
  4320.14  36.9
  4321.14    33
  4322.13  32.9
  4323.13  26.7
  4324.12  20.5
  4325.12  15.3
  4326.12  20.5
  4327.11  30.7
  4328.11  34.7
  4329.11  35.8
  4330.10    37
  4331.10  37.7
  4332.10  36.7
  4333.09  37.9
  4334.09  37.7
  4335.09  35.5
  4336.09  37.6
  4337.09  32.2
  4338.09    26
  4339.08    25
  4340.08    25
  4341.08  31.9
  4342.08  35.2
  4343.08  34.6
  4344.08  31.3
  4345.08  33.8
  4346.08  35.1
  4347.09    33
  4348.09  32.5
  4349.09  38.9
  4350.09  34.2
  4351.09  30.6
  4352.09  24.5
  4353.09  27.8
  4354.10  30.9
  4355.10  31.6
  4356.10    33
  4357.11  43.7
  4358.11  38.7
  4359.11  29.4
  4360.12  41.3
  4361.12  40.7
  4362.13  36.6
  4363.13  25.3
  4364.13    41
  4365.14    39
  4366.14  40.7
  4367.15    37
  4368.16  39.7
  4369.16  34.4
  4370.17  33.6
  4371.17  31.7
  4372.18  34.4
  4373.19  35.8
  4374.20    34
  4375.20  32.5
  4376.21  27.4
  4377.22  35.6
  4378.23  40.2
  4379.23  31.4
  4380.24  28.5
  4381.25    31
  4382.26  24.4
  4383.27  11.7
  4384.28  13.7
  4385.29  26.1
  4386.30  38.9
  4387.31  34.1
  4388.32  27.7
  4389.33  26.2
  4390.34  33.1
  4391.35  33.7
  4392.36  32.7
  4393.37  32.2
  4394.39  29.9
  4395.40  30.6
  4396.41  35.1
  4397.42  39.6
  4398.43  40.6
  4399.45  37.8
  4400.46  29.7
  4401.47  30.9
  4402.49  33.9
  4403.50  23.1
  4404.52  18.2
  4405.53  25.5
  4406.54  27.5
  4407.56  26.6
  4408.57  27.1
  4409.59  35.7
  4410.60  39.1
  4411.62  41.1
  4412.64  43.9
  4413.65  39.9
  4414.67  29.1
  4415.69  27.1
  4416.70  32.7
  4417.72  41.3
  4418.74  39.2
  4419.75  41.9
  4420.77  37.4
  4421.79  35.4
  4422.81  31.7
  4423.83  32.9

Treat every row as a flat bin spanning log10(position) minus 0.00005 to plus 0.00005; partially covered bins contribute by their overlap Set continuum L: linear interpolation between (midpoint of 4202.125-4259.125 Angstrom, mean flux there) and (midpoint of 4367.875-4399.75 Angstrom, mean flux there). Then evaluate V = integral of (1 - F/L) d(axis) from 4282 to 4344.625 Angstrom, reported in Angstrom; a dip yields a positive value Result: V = 4.7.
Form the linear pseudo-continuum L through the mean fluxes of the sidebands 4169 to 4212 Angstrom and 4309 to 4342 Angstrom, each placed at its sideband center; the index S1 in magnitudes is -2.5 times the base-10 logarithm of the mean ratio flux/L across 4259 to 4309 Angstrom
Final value 0.214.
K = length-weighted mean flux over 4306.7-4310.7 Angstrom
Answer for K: 15.7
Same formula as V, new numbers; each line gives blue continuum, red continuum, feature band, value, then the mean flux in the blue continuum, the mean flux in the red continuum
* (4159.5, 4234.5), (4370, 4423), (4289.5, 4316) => 6.53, 27.8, 32.1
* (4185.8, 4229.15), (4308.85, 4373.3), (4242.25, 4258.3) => 0.77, 26.8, 32.4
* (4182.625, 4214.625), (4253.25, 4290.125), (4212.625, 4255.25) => 3.04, 29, 26.2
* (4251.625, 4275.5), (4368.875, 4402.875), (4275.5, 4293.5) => -0.77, 25.3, 31.5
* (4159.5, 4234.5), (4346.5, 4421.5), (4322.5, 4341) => 0.46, 27.8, 33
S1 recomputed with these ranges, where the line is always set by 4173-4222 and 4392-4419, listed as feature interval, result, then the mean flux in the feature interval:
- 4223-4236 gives 0.39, 20.7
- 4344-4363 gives -0.07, 34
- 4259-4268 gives 0.11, 27.3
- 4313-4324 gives -0.04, 32.5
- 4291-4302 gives 0.26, 24.3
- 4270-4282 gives 0.22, 24.9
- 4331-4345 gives -0.05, 33.1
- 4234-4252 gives 0.11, 27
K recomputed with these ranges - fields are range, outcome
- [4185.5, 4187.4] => 27.4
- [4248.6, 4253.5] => 23.6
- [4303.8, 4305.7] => 22.1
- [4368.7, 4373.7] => 33.9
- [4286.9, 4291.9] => 24.6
